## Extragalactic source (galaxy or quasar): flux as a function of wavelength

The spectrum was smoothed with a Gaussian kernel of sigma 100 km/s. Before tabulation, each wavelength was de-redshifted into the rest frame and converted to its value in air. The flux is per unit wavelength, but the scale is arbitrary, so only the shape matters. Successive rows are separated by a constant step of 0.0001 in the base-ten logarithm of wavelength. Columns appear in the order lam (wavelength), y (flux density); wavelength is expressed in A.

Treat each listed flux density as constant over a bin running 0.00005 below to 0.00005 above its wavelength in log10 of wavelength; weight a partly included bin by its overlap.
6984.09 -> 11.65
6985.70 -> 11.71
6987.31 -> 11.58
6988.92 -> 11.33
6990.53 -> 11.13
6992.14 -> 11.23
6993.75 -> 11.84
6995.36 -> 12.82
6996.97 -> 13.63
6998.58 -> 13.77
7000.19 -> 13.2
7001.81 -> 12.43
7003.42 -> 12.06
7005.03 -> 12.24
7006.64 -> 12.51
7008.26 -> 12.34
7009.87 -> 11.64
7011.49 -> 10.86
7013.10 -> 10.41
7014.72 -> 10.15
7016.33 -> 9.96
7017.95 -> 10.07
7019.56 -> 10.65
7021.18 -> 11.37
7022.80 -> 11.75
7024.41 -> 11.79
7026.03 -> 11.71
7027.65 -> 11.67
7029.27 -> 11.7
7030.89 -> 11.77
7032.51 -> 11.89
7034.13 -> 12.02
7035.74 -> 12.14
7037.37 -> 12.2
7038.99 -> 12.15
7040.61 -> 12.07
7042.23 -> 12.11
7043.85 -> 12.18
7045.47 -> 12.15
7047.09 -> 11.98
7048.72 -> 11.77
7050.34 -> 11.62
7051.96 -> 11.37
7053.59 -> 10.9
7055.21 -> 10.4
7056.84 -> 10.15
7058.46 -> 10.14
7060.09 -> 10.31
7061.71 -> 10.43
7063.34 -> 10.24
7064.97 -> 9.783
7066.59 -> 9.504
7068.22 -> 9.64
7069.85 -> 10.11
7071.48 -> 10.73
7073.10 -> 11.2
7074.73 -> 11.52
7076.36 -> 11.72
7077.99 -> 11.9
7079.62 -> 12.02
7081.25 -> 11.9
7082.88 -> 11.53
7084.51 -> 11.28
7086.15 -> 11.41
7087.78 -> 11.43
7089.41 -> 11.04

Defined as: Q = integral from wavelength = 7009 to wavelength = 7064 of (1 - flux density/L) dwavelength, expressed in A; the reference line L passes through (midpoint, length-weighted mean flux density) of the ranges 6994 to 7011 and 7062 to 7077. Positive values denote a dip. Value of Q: 1.02 A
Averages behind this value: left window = 12.6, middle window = 11.3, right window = 10.5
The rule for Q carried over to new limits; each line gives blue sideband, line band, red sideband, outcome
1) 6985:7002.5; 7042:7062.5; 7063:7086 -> 0.3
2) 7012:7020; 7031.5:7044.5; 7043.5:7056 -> -1.2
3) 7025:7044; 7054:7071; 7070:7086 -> 2.2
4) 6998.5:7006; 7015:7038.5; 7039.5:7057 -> 1.2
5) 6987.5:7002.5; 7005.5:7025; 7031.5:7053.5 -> 1.7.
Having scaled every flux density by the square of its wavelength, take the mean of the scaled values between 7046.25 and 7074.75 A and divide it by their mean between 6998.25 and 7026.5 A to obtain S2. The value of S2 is 0.93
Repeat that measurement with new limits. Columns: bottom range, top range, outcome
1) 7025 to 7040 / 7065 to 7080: 0.92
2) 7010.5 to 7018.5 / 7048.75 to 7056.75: 1.08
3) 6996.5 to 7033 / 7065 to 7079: 0.93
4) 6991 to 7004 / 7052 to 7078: 0.85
